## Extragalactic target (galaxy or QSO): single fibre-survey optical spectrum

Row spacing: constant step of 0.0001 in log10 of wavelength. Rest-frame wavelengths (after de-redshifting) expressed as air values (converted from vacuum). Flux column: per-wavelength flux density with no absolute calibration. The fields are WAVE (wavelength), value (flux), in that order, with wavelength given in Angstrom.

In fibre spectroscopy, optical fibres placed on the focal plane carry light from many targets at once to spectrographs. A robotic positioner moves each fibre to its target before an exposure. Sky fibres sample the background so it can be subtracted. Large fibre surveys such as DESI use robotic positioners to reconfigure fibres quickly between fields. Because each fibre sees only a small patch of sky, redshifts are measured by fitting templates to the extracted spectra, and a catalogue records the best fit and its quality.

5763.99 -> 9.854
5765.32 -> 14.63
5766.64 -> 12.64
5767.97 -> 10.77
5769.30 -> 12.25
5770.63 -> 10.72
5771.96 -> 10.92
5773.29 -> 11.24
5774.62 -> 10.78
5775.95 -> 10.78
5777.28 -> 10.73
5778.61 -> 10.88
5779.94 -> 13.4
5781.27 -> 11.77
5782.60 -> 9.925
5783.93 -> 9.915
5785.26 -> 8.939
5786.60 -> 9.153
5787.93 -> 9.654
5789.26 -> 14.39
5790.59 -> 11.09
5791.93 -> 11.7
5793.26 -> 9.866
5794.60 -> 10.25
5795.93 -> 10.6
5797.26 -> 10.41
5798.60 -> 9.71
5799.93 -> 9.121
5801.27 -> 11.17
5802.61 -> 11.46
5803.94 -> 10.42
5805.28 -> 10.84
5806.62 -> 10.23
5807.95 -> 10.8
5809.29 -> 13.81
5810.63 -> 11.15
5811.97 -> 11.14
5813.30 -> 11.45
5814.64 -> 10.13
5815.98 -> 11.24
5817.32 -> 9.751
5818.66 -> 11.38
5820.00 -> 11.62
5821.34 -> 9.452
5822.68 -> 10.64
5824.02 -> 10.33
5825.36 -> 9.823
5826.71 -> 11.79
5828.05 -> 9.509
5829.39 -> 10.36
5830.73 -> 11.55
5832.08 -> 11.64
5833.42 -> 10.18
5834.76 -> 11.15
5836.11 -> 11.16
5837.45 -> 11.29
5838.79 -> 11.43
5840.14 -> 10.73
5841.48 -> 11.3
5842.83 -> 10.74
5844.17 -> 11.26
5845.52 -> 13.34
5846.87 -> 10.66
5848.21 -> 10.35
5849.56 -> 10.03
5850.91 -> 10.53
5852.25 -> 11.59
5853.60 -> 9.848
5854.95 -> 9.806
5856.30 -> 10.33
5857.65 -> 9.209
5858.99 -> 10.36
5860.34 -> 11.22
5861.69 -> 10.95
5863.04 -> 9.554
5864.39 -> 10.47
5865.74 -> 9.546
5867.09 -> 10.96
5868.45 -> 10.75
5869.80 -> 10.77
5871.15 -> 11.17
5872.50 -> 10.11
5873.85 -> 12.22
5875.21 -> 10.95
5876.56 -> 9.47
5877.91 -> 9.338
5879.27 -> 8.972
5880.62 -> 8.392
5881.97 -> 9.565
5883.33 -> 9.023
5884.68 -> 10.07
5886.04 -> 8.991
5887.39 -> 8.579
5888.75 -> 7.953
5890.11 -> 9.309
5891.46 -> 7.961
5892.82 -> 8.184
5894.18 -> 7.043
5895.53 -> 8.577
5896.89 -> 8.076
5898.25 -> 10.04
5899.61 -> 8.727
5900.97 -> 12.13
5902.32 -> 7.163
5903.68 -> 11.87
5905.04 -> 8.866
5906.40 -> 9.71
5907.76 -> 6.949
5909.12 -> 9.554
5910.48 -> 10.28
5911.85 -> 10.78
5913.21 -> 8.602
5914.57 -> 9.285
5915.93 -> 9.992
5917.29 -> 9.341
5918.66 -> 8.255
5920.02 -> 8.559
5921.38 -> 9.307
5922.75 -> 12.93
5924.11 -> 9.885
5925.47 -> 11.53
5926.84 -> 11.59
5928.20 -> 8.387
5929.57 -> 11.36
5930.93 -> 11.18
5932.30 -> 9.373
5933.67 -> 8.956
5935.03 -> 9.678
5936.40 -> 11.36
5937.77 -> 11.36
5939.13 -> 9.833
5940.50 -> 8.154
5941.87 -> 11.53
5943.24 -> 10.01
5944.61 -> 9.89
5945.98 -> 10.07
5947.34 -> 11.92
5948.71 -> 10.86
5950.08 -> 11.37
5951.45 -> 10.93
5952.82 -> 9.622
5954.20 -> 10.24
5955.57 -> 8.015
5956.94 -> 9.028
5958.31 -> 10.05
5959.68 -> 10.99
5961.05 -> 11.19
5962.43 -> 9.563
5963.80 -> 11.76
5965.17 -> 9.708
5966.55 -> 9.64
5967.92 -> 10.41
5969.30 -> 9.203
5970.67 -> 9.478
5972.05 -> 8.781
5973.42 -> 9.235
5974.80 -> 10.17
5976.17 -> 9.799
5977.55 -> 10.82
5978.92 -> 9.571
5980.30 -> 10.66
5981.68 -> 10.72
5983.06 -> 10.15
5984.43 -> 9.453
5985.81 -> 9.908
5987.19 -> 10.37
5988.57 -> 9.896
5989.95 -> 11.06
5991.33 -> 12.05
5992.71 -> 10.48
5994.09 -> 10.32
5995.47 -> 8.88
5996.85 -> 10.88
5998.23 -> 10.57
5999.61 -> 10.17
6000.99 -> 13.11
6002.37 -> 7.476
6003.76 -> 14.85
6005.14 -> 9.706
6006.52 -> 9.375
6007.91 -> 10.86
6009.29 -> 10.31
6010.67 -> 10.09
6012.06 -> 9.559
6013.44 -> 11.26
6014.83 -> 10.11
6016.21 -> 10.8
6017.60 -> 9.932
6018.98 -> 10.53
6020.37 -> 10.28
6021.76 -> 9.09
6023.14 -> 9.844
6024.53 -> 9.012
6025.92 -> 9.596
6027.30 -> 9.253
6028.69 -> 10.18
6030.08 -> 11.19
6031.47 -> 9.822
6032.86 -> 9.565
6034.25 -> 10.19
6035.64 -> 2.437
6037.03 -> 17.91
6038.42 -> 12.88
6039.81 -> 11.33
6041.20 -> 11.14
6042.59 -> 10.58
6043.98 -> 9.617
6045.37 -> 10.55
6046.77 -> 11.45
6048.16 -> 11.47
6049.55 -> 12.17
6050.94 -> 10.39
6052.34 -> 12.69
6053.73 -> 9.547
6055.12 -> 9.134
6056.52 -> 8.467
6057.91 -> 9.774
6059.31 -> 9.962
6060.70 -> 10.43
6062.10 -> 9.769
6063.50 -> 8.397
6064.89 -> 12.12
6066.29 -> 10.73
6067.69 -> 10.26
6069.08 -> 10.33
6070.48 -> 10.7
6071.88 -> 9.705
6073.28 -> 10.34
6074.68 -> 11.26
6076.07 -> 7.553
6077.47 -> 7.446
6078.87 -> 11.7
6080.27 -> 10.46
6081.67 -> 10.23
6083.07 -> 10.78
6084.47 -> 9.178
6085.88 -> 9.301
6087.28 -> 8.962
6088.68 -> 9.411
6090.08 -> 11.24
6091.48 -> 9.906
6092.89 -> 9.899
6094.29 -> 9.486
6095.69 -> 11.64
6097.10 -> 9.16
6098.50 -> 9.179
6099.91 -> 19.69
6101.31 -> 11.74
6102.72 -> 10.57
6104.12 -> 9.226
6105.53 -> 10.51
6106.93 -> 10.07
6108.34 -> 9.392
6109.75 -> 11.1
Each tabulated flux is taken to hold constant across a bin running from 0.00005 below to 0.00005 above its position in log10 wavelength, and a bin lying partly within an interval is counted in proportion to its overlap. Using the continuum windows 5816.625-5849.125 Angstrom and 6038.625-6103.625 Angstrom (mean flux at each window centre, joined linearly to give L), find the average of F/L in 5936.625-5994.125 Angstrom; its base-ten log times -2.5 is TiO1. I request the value 0.05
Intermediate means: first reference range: 10.9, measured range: 10.2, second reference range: 10.4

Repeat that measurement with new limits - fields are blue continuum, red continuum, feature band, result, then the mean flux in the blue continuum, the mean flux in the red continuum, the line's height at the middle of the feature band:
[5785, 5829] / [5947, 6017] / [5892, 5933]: 0.095 mag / 10.7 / 10.3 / 10.5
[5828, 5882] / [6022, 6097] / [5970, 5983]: 0.046 mag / 10.6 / 10.2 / 10.4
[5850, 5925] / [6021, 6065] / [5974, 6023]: -0.027 mag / 9.68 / 10.3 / 10.1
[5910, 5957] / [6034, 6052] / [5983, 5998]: 0.025 mag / 10.1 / 11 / 10.6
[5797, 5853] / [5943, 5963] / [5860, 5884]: 0.050 mag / 10.9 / 10.3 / 10.6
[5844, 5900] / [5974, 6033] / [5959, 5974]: 0.017 mag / 9.85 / 10.3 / 10.2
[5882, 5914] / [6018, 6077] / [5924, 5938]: -0.119 mag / 9.07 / 10.3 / 9.34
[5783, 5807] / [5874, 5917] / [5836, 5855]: -0.117 mag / 10.5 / 9.21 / 9.85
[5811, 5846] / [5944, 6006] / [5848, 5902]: 0.103 mag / 10.9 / 10.3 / 10.7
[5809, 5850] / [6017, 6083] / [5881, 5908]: 0.197 mag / 11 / 10.2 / 10.7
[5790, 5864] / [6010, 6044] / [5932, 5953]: 0.013 mag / 10.8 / 10.3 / 10.5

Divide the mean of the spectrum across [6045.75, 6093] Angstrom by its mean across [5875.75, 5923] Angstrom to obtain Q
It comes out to 1.11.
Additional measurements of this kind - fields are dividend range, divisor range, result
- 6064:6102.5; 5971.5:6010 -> 1.01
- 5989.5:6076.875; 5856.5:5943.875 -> 1.06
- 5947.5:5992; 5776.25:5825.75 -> 0.94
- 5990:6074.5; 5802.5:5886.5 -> 0.98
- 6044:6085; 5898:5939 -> 1.03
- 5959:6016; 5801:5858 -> 0.95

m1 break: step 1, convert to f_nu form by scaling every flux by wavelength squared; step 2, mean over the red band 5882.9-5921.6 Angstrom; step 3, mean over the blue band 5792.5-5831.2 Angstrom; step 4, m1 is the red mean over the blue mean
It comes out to 0.88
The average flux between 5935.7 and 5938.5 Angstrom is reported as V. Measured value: 11.3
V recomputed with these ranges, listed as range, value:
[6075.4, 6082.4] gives 9.49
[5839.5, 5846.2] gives 11.5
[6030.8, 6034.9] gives 9.85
